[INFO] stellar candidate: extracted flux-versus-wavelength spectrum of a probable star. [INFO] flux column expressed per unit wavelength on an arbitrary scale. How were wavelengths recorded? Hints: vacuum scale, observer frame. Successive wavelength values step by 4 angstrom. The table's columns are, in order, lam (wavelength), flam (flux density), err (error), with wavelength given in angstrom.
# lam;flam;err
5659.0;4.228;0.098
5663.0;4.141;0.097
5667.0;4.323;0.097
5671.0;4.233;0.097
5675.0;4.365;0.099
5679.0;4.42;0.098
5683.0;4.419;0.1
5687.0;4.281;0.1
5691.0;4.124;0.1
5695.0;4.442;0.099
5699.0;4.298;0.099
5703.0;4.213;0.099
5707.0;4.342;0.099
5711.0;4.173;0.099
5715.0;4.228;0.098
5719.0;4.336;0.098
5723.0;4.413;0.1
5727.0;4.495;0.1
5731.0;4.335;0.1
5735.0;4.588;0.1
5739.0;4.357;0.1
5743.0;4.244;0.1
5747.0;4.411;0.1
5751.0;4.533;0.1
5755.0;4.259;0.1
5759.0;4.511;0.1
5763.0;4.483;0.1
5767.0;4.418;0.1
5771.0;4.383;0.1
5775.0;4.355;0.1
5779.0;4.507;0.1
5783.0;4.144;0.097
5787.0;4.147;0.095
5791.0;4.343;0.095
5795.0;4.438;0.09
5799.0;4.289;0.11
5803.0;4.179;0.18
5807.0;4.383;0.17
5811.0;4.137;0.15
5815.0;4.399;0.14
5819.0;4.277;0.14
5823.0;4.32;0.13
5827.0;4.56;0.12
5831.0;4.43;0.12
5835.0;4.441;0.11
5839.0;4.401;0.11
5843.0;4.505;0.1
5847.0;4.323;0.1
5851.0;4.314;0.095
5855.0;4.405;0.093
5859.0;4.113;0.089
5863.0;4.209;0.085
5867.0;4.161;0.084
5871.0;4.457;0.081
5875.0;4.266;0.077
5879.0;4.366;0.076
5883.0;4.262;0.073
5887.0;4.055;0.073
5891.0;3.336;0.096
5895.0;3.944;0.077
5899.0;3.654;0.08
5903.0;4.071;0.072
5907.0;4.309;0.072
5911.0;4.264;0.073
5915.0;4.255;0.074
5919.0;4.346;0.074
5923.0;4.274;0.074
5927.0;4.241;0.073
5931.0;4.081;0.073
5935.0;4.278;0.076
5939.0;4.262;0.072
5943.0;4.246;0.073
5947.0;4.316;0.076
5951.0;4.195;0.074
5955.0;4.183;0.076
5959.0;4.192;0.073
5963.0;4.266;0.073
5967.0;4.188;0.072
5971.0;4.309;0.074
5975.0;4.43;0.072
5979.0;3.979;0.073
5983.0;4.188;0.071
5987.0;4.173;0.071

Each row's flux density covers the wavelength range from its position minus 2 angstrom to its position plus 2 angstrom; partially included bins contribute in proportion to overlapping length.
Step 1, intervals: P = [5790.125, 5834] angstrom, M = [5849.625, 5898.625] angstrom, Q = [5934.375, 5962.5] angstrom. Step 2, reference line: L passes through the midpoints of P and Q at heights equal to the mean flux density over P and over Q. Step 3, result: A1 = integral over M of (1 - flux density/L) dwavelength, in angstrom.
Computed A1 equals 1.8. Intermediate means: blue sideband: 4.34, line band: 4.14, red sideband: 4.24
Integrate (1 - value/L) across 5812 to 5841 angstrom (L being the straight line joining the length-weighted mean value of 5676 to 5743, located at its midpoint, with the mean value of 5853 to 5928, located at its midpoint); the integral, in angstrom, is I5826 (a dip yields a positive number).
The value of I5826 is -1.2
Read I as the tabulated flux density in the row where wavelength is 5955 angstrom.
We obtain 4.183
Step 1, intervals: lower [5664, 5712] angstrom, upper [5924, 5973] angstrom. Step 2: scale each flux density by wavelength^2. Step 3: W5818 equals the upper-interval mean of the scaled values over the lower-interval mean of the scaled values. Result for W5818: 1.1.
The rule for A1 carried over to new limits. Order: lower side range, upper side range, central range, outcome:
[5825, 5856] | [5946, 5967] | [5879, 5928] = 2.51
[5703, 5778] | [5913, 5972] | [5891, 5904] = 1.46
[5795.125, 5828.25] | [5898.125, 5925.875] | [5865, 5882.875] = -0.29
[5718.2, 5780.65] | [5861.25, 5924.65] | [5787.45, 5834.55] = -0.46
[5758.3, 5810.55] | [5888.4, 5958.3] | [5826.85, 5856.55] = -1.10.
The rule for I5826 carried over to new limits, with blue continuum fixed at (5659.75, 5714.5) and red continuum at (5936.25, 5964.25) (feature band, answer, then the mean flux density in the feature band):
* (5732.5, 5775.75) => -1.4 angstrom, 4.41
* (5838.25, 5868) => -0.3 angstrom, 4.3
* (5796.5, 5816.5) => -0.1 angstrom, 4.28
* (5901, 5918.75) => 0.0 angstrom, 4.24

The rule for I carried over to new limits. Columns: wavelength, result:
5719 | 4.336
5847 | 4.323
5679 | 4.42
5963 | 4.266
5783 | 4.144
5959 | 4.192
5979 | 3.979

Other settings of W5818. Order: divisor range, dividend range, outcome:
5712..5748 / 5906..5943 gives 1.04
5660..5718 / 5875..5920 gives 1.02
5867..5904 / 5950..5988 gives 1.07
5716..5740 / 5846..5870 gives 1.01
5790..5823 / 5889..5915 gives 0.95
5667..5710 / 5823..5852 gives 1.08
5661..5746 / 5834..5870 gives 1.05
